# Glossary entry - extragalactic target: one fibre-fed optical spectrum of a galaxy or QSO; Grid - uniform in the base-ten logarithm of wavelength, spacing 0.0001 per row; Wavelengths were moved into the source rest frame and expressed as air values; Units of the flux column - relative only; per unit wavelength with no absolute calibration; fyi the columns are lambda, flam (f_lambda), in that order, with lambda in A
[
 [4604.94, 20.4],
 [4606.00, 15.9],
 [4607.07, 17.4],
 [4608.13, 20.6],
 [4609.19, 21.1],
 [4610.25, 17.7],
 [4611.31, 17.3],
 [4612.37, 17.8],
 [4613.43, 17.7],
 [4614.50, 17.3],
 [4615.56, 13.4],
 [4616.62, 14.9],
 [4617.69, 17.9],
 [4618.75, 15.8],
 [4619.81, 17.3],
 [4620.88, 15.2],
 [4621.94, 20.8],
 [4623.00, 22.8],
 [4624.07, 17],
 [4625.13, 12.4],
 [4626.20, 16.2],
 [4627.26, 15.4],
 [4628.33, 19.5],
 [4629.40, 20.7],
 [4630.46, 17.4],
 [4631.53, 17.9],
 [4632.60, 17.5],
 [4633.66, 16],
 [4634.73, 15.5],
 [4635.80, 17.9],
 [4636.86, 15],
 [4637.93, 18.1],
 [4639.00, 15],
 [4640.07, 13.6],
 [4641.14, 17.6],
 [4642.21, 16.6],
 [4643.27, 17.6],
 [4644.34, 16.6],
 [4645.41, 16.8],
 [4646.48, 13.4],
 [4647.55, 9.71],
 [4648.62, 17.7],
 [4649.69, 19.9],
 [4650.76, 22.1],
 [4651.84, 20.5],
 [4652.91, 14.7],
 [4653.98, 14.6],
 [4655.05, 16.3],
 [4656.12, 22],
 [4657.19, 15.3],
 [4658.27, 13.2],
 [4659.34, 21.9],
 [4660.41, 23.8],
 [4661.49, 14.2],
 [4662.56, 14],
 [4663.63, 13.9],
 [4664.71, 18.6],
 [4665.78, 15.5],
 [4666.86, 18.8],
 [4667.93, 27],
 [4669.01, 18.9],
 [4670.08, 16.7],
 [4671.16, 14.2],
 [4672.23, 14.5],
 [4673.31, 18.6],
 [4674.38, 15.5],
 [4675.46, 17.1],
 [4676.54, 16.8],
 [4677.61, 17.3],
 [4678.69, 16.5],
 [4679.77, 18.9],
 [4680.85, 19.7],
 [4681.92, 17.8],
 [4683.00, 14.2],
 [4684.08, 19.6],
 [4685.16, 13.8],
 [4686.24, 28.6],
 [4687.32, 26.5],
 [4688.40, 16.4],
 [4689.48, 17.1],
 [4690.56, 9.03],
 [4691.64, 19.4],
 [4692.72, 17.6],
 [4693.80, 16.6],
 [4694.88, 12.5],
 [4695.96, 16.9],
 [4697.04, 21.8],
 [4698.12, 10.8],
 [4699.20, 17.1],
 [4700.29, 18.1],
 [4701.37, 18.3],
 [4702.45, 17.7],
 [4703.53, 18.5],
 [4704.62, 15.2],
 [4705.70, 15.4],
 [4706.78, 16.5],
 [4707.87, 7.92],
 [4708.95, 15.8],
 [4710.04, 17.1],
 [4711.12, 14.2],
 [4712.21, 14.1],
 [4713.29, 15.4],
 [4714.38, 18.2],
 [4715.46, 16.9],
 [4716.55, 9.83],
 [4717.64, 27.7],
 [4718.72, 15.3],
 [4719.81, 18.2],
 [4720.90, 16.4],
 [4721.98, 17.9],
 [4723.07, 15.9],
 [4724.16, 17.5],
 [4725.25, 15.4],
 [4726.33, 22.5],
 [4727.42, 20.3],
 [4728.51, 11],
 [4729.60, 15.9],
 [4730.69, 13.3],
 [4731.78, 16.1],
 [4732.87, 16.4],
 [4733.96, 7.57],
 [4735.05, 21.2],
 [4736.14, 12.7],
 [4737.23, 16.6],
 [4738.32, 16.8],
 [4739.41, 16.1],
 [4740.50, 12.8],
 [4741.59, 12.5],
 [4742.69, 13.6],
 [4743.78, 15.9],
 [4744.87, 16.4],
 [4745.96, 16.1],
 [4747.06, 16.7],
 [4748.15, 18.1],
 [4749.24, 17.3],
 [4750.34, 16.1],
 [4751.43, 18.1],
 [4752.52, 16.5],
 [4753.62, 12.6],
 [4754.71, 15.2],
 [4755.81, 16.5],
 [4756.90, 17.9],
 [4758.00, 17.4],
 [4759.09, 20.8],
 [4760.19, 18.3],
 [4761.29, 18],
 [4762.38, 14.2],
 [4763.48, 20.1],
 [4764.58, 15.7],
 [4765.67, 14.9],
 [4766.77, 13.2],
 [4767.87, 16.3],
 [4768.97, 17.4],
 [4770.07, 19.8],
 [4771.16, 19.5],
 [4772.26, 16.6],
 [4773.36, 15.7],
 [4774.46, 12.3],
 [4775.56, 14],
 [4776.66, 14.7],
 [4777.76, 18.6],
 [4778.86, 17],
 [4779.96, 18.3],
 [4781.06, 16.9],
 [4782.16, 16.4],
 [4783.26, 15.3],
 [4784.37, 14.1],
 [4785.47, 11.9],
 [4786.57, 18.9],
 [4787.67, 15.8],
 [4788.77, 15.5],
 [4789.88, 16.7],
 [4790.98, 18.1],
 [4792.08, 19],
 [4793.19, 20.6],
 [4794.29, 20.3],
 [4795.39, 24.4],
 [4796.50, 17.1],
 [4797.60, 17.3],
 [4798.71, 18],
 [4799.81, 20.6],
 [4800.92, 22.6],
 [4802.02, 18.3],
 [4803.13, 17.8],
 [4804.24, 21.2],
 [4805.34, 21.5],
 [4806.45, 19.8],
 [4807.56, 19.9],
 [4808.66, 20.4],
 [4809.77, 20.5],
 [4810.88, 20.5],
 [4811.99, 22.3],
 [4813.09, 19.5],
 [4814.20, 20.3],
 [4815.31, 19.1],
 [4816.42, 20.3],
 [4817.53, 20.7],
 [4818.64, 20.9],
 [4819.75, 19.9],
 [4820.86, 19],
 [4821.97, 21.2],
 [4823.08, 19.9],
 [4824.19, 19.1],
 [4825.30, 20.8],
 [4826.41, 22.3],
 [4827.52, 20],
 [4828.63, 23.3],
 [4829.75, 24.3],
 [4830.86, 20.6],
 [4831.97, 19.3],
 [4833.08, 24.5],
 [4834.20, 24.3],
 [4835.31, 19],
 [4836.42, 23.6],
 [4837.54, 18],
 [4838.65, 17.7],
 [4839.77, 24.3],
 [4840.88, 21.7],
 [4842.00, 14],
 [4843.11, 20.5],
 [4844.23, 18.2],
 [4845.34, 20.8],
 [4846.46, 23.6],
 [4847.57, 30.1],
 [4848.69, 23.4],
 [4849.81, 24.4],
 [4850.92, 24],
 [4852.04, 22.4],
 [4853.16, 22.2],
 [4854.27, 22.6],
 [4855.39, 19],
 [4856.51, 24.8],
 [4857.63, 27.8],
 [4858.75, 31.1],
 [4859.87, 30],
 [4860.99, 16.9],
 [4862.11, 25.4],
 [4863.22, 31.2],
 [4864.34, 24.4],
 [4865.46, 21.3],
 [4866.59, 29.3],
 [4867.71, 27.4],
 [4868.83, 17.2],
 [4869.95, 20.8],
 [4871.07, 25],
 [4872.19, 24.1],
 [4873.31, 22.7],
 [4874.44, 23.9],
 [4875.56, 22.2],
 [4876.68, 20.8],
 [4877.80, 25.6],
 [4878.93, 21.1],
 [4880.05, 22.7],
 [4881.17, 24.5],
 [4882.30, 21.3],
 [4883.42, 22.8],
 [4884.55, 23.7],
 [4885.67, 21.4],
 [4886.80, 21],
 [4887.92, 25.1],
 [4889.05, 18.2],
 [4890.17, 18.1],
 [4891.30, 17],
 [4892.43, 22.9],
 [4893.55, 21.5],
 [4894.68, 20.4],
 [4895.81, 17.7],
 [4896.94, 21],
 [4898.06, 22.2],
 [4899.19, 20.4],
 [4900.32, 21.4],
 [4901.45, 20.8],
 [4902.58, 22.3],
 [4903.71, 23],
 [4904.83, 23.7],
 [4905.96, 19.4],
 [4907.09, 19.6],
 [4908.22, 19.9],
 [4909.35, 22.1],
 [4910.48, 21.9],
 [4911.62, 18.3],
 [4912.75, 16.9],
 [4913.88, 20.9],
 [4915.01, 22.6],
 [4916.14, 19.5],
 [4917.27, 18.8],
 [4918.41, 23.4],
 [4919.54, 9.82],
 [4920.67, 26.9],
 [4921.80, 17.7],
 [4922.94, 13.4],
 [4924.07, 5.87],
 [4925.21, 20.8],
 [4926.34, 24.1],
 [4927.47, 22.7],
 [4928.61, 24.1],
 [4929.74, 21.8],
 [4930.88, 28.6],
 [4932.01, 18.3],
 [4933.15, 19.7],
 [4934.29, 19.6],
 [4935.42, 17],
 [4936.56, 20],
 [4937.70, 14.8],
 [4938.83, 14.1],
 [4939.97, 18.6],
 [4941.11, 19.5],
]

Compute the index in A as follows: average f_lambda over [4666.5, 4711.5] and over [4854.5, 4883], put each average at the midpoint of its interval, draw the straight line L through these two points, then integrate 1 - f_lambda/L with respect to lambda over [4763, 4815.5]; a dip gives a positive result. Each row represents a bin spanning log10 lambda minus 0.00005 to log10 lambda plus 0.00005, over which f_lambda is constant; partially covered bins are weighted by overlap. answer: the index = 7.5 A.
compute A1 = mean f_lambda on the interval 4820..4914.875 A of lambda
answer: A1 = 22.1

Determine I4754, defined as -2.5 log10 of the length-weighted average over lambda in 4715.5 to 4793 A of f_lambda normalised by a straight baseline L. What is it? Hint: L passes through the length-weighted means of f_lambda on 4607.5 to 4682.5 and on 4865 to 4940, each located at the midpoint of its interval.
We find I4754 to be 0.15 mag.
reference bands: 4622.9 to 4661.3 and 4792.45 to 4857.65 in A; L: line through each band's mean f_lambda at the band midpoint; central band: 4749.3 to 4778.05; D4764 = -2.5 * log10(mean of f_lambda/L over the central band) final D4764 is 0.190 mag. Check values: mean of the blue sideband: 17.1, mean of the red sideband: 21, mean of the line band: 16.5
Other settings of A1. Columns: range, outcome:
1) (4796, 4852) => 20.8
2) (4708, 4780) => 16.3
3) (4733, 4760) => 15.9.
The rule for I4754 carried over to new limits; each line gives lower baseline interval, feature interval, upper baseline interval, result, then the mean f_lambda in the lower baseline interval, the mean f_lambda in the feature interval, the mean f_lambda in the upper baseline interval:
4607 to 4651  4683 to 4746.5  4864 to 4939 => 0.12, 17.1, 16.4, 20.9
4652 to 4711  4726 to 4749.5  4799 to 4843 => 0.18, 17.1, 15.6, 20.6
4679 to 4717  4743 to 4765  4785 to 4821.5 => 0.08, 16.7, 16.9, 19.4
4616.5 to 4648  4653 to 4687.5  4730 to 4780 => -0.09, 16.6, 17.8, 16.1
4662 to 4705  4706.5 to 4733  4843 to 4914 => 0.13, 17.4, 16.2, 22.5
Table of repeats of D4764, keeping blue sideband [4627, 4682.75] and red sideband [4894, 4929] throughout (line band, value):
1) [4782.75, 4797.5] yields 0.07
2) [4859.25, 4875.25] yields -0.23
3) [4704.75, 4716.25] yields 0.18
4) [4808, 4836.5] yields -0.10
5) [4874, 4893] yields -0.11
